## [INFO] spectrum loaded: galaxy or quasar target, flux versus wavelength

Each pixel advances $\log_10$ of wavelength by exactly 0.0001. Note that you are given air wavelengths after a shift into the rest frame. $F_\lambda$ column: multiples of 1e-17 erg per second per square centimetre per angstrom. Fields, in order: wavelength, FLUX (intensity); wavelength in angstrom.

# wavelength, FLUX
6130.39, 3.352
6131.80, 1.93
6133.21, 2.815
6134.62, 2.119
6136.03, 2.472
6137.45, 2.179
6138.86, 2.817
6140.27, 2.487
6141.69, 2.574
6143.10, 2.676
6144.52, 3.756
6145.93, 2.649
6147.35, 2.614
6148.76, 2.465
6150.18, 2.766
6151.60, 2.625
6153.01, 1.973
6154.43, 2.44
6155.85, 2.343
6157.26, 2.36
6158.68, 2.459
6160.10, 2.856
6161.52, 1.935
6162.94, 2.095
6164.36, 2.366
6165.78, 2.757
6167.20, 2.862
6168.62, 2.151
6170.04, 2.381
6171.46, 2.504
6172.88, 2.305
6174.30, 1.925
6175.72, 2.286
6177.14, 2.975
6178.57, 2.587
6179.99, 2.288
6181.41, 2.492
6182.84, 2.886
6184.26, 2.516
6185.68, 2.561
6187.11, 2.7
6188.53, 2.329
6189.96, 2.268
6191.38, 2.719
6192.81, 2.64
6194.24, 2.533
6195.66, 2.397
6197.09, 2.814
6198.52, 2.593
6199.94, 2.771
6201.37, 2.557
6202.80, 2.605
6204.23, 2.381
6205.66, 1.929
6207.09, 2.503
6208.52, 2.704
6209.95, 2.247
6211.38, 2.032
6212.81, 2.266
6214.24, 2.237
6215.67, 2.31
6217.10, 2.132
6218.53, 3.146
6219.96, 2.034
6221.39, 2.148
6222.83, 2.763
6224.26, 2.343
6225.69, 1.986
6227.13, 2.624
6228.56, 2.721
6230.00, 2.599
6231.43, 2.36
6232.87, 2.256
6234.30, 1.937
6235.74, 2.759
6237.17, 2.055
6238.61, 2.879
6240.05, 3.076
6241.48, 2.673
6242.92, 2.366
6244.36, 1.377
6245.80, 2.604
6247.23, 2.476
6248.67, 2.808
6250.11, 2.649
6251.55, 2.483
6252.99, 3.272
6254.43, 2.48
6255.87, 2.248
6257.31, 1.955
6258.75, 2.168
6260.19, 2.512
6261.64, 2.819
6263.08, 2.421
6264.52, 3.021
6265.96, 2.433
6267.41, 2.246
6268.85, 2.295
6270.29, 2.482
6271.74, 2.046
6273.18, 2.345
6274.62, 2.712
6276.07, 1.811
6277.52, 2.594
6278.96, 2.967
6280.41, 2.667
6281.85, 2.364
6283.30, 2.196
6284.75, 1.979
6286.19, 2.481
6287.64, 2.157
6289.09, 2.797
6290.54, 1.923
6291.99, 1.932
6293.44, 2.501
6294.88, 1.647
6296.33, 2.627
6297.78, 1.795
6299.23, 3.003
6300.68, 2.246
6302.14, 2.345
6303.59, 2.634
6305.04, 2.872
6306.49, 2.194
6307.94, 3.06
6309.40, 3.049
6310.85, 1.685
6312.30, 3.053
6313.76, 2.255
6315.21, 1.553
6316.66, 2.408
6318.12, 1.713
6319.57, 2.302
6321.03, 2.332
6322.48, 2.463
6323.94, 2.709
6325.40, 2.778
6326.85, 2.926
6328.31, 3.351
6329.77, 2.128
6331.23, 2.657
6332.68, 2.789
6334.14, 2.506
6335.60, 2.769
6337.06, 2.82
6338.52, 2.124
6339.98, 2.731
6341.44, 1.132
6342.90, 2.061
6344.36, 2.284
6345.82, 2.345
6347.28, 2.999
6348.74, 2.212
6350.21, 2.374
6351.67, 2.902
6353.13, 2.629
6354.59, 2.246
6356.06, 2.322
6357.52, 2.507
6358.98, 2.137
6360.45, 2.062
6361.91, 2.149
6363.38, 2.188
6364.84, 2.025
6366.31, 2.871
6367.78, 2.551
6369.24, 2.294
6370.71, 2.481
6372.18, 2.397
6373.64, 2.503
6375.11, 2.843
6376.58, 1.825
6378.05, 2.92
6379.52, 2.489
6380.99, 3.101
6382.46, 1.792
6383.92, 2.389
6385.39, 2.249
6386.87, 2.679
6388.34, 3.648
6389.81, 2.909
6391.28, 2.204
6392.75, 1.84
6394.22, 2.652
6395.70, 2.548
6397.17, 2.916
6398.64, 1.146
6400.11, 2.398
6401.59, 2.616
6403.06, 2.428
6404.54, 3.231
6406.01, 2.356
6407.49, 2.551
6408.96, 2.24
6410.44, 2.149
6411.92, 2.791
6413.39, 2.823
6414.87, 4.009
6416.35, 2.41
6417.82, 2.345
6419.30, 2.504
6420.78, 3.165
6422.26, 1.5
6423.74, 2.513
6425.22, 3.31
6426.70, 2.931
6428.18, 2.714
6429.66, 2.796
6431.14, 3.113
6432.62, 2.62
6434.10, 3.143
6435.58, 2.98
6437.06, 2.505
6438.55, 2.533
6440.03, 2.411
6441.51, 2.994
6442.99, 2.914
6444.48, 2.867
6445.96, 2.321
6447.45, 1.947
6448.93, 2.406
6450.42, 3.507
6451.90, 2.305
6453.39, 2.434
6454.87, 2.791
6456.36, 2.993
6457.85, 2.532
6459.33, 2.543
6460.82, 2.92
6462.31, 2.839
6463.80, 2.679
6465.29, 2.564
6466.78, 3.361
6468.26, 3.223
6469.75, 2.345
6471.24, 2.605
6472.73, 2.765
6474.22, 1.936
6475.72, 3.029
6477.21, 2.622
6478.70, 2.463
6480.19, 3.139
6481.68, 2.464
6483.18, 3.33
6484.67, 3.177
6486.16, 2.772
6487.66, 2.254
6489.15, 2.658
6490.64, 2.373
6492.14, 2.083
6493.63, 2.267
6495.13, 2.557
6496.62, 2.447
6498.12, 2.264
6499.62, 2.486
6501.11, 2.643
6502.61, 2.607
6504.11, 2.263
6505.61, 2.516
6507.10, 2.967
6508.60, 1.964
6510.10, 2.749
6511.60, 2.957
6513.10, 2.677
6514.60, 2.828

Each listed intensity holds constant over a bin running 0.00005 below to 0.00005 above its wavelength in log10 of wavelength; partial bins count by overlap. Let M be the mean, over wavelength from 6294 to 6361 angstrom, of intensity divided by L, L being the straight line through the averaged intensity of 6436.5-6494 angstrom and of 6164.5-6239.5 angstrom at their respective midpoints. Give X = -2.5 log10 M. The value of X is 0.06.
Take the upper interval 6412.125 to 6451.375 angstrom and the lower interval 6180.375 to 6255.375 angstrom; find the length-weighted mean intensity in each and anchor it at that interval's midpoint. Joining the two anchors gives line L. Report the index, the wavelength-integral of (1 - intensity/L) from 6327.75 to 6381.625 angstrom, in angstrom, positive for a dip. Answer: 4.0 angstrom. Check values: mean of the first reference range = 2.48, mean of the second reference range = 2.74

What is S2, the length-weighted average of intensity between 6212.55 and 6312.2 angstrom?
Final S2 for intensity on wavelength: 2.43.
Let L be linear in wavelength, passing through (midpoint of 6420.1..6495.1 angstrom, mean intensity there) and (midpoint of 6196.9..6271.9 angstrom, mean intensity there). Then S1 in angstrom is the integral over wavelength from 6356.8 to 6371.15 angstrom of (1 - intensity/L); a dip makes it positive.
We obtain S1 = 1.5 angstrom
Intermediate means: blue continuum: 2.45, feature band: 2.32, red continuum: 2.69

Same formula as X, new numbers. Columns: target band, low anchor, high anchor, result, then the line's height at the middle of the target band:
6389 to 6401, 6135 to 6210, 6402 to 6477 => 0.14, 2.67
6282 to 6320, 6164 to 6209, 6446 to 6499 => 0.11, 2.56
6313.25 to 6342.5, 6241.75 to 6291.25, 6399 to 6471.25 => 0.04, 2.52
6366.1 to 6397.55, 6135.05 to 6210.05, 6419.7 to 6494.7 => 0.04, 2.64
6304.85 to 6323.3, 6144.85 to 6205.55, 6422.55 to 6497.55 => 0.10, 2.59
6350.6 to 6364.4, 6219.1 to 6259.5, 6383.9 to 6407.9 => 0.07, 2.5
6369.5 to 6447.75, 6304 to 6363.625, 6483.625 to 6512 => -0.05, 2.48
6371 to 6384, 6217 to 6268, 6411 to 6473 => 0.07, 2.65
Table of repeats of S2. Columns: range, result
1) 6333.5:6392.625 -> 2.44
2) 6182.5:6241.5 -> 2.47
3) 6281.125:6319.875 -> 2.33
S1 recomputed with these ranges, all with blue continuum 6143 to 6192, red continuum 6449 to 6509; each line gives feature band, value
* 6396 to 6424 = 0.87 angstrom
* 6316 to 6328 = 0.42 angstrom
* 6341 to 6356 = 1.42 angstrom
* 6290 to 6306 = 1.51 angstrom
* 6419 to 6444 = -1.21 angstrom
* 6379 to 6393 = 0.26 angstrom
